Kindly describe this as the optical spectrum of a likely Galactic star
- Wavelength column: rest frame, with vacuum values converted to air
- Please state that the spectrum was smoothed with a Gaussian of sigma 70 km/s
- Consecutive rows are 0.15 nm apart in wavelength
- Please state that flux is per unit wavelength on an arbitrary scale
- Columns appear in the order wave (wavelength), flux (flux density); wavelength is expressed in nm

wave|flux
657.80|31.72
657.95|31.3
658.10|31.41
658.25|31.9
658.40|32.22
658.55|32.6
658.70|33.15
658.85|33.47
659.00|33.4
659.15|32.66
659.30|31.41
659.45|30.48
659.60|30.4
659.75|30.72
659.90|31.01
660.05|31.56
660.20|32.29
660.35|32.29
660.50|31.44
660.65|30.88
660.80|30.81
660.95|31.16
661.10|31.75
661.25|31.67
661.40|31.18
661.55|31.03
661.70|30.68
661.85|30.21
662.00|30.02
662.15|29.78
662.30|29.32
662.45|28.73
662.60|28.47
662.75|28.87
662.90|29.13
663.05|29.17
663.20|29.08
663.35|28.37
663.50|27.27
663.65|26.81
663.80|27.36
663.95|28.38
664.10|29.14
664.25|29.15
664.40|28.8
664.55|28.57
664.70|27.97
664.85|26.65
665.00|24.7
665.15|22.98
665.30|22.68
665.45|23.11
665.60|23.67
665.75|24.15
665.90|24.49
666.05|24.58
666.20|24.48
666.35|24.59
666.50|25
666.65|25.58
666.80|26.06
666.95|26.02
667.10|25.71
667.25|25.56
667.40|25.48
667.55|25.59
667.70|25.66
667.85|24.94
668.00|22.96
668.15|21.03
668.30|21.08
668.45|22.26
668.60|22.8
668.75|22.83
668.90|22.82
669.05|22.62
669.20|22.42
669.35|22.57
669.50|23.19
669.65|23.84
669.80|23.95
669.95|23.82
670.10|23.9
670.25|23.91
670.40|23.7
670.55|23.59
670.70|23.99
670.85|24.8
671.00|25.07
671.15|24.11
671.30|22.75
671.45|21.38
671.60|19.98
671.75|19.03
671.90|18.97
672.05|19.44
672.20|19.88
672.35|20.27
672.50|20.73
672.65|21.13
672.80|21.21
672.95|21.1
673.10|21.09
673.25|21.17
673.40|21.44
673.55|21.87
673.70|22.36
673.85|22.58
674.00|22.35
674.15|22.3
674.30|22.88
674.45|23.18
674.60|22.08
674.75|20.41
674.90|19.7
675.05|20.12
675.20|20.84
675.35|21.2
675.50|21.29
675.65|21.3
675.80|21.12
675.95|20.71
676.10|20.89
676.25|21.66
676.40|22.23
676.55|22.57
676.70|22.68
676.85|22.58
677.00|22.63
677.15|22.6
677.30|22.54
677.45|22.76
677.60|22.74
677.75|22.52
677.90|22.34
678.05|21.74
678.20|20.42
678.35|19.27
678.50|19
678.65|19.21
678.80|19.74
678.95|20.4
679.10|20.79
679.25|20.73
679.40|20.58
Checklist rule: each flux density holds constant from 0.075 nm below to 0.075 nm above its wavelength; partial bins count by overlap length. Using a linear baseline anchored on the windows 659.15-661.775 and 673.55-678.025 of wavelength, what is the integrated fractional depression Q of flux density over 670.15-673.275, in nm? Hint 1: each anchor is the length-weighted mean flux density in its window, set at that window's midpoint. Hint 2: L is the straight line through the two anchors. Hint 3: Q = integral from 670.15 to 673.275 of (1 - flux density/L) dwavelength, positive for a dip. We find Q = 0.33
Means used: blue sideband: 31.3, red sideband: 21.9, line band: 21.8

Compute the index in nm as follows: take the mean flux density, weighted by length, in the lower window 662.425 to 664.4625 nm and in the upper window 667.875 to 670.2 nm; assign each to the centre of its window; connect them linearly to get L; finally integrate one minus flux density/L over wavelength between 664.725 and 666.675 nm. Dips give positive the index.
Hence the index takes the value 0.13 nm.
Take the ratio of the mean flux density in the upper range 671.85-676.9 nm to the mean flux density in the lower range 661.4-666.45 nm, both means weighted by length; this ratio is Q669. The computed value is 0.78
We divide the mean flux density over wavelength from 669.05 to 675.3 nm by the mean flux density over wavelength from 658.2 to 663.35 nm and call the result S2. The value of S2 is 0.7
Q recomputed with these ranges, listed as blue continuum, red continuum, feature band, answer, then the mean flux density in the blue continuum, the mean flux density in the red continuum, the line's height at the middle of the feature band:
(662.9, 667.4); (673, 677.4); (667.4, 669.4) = 0.13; 26.2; 21.7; 24.8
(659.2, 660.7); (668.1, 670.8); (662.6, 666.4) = 0.10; 31.3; 23.1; 27.3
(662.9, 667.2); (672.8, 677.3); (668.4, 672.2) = 0.19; 26.3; 21.7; 23.9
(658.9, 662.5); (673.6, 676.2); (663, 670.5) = 0.55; 31.1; 21.5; 27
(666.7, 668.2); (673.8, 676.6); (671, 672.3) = 0.12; 25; 21.5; 23.1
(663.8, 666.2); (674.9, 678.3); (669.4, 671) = 0.01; 25.9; 21.7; 24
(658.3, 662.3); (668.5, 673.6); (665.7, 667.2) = 0.06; 31.4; 22.2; 26.2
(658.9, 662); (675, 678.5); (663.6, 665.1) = 0.07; 31.3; 21.6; 29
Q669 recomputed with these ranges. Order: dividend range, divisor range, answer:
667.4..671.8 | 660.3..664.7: 0.78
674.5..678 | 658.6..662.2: 0.69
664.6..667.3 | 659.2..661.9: 0.80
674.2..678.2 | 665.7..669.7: 0.91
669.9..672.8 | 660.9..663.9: 0.75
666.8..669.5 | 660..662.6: 0.77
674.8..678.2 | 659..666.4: 0.76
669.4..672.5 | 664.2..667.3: 0.88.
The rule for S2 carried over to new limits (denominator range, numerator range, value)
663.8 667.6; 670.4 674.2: 0.84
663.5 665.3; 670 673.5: 0.81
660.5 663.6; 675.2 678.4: 0.73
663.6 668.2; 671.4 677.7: 0.84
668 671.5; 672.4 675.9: 0.93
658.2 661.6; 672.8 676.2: 0.68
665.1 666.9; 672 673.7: 0.86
